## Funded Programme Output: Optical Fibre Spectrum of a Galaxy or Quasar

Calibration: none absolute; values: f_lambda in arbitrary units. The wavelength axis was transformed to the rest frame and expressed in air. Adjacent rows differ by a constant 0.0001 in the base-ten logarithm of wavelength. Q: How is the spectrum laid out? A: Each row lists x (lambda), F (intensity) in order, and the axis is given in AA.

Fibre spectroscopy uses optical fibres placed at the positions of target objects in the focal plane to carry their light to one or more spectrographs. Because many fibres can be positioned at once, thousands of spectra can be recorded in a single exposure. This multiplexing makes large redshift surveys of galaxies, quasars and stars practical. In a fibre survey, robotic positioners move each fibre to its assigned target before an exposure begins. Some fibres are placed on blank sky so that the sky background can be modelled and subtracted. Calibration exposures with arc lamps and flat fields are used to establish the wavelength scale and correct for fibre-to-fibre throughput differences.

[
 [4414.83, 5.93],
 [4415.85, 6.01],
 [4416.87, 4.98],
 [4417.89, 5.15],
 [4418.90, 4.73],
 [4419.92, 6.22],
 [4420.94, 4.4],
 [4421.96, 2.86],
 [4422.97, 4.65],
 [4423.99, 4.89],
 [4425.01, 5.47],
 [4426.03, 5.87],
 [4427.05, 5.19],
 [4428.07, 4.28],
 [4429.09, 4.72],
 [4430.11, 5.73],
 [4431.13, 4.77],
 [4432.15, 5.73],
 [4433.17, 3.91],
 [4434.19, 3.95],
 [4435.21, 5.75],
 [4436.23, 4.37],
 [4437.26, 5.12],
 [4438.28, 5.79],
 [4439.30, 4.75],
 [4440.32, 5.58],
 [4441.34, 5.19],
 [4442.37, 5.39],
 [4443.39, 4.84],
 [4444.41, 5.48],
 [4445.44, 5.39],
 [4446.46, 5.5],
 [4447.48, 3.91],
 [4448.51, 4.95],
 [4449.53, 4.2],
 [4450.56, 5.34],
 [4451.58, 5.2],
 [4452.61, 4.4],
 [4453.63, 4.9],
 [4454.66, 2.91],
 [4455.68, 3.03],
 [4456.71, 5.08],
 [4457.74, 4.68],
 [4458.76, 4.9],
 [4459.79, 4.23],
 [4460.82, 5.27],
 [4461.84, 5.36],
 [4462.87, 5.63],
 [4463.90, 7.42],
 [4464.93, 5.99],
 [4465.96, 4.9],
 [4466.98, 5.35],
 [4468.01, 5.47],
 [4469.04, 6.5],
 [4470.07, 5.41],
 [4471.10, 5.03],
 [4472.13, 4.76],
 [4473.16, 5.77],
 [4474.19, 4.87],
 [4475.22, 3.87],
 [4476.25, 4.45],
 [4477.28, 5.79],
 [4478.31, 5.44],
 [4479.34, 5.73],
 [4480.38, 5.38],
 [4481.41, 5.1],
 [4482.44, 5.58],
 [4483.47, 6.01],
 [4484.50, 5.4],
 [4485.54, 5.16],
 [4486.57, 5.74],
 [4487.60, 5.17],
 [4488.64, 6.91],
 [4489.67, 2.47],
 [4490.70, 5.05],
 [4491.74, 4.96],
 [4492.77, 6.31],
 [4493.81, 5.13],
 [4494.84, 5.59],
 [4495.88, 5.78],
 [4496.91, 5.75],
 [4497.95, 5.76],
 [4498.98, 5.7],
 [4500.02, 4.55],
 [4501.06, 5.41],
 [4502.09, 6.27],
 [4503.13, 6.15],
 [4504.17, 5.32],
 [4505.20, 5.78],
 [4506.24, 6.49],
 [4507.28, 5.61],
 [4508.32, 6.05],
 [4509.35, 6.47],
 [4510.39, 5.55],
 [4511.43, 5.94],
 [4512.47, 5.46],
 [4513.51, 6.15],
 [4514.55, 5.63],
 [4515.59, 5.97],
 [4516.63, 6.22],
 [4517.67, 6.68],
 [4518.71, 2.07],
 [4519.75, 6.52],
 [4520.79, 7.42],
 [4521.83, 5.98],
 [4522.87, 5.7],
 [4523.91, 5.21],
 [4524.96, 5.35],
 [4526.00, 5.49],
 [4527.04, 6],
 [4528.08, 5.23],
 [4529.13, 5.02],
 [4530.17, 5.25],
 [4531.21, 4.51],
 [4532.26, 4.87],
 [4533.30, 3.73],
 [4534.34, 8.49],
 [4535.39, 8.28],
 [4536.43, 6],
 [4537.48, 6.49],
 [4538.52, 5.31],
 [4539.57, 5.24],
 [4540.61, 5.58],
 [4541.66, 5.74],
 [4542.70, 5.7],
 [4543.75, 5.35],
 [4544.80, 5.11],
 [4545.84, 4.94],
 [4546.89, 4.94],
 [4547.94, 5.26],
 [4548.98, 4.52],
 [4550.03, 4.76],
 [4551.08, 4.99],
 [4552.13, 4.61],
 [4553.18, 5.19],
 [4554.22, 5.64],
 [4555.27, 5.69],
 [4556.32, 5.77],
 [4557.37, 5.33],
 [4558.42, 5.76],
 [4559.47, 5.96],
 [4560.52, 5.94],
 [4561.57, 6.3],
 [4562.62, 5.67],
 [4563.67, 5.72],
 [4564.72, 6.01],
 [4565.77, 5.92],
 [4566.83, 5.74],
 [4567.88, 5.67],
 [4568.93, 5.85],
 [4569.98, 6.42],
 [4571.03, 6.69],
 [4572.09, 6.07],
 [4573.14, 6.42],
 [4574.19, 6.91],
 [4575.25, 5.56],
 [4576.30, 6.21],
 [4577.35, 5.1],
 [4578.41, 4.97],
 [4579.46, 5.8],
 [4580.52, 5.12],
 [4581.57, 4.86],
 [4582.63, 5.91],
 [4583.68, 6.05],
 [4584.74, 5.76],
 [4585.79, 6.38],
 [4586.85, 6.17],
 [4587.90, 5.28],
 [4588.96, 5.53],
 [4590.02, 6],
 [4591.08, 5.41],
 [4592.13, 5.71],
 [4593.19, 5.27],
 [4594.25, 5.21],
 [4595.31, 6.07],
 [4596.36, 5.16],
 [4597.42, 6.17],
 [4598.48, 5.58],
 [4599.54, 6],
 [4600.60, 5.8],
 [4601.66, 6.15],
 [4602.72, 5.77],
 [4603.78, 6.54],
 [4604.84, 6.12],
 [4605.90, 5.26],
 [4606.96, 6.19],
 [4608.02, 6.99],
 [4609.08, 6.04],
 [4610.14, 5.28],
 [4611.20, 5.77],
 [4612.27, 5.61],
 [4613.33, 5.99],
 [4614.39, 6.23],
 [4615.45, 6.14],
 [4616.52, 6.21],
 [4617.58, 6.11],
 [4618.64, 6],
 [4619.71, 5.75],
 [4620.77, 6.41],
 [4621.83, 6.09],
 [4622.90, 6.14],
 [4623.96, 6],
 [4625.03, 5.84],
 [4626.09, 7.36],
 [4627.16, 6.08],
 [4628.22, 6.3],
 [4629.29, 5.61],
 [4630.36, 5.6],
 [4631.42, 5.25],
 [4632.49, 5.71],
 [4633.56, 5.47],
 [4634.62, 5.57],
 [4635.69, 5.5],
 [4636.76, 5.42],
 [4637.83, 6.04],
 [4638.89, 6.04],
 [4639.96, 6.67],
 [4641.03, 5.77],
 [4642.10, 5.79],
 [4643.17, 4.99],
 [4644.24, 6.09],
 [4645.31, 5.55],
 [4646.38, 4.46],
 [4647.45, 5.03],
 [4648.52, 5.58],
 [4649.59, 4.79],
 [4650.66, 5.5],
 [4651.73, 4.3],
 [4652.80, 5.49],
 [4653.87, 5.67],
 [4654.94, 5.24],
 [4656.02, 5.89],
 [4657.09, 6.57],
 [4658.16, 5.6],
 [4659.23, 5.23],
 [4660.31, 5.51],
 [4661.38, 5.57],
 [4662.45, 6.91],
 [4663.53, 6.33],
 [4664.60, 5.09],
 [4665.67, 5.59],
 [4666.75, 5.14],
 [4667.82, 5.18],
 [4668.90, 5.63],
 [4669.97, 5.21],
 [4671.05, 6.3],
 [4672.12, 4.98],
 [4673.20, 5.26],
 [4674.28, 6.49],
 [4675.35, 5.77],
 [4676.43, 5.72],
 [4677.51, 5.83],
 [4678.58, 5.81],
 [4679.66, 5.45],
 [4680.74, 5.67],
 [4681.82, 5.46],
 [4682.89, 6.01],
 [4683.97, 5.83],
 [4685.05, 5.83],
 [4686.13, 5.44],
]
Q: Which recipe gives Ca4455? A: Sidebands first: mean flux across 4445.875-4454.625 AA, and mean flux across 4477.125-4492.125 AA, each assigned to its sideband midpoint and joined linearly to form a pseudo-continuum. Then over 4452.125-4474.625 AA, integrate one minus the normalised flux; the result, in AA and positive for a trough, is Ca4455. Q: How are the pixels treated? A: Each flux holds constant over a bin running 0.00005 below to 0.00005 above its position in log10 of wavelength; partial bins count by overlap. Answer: -0.6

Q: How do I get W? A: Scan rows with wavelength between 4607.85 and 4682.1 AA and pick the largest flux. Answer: 7.36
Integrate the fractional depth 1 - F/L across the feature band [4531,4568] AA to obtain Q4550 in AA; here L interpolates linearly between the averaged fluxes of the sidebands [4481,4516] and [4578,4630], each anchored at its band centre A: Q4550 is 1.0 AA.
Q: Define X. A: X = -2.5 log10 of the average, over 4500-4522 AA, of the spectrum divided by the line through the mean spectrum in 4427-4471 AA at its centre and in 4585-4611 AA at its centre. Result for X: -0.09 mag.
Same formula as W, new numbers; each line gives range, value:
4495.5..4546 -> 8.49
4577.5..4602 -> 6.38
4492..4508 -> 6.49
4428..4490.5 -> 7.42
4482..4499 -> 6.91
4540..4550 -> 5.74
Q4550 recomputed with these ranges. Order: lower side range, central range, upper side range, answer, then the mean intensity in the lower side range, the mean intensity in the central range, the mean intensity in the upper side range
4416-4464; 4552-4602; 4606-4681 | -2.7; 4.92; 5.77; 5.75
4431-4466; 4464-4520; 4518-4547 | -2.3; 4.97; 5.5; 5.57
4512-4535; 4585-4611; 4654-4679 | -0.9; 5.6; 5.84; 5.69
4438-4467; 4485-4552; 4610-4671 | -3.8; 5.01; 5.56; 5.72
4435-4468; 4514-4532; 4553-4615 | -0.3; 5.03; 5.53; 5.83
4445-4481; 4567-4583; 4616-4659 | -1.0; 5.06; 5.83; 5.73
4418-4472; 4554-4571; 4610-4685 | -1.4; 5.01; 5.87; 5.72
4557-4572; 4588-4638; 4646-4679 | -1.2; 5.94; 5.87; 5.54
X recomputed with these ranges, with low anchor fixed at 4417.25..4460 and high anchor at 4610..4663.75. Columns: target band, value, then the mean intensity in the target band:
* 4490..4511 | -0.11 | 5.66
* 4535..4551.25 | -0.03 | 5.5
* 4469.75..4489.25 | -0.06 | 5.33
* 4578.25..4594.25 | -0.02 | 5.62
